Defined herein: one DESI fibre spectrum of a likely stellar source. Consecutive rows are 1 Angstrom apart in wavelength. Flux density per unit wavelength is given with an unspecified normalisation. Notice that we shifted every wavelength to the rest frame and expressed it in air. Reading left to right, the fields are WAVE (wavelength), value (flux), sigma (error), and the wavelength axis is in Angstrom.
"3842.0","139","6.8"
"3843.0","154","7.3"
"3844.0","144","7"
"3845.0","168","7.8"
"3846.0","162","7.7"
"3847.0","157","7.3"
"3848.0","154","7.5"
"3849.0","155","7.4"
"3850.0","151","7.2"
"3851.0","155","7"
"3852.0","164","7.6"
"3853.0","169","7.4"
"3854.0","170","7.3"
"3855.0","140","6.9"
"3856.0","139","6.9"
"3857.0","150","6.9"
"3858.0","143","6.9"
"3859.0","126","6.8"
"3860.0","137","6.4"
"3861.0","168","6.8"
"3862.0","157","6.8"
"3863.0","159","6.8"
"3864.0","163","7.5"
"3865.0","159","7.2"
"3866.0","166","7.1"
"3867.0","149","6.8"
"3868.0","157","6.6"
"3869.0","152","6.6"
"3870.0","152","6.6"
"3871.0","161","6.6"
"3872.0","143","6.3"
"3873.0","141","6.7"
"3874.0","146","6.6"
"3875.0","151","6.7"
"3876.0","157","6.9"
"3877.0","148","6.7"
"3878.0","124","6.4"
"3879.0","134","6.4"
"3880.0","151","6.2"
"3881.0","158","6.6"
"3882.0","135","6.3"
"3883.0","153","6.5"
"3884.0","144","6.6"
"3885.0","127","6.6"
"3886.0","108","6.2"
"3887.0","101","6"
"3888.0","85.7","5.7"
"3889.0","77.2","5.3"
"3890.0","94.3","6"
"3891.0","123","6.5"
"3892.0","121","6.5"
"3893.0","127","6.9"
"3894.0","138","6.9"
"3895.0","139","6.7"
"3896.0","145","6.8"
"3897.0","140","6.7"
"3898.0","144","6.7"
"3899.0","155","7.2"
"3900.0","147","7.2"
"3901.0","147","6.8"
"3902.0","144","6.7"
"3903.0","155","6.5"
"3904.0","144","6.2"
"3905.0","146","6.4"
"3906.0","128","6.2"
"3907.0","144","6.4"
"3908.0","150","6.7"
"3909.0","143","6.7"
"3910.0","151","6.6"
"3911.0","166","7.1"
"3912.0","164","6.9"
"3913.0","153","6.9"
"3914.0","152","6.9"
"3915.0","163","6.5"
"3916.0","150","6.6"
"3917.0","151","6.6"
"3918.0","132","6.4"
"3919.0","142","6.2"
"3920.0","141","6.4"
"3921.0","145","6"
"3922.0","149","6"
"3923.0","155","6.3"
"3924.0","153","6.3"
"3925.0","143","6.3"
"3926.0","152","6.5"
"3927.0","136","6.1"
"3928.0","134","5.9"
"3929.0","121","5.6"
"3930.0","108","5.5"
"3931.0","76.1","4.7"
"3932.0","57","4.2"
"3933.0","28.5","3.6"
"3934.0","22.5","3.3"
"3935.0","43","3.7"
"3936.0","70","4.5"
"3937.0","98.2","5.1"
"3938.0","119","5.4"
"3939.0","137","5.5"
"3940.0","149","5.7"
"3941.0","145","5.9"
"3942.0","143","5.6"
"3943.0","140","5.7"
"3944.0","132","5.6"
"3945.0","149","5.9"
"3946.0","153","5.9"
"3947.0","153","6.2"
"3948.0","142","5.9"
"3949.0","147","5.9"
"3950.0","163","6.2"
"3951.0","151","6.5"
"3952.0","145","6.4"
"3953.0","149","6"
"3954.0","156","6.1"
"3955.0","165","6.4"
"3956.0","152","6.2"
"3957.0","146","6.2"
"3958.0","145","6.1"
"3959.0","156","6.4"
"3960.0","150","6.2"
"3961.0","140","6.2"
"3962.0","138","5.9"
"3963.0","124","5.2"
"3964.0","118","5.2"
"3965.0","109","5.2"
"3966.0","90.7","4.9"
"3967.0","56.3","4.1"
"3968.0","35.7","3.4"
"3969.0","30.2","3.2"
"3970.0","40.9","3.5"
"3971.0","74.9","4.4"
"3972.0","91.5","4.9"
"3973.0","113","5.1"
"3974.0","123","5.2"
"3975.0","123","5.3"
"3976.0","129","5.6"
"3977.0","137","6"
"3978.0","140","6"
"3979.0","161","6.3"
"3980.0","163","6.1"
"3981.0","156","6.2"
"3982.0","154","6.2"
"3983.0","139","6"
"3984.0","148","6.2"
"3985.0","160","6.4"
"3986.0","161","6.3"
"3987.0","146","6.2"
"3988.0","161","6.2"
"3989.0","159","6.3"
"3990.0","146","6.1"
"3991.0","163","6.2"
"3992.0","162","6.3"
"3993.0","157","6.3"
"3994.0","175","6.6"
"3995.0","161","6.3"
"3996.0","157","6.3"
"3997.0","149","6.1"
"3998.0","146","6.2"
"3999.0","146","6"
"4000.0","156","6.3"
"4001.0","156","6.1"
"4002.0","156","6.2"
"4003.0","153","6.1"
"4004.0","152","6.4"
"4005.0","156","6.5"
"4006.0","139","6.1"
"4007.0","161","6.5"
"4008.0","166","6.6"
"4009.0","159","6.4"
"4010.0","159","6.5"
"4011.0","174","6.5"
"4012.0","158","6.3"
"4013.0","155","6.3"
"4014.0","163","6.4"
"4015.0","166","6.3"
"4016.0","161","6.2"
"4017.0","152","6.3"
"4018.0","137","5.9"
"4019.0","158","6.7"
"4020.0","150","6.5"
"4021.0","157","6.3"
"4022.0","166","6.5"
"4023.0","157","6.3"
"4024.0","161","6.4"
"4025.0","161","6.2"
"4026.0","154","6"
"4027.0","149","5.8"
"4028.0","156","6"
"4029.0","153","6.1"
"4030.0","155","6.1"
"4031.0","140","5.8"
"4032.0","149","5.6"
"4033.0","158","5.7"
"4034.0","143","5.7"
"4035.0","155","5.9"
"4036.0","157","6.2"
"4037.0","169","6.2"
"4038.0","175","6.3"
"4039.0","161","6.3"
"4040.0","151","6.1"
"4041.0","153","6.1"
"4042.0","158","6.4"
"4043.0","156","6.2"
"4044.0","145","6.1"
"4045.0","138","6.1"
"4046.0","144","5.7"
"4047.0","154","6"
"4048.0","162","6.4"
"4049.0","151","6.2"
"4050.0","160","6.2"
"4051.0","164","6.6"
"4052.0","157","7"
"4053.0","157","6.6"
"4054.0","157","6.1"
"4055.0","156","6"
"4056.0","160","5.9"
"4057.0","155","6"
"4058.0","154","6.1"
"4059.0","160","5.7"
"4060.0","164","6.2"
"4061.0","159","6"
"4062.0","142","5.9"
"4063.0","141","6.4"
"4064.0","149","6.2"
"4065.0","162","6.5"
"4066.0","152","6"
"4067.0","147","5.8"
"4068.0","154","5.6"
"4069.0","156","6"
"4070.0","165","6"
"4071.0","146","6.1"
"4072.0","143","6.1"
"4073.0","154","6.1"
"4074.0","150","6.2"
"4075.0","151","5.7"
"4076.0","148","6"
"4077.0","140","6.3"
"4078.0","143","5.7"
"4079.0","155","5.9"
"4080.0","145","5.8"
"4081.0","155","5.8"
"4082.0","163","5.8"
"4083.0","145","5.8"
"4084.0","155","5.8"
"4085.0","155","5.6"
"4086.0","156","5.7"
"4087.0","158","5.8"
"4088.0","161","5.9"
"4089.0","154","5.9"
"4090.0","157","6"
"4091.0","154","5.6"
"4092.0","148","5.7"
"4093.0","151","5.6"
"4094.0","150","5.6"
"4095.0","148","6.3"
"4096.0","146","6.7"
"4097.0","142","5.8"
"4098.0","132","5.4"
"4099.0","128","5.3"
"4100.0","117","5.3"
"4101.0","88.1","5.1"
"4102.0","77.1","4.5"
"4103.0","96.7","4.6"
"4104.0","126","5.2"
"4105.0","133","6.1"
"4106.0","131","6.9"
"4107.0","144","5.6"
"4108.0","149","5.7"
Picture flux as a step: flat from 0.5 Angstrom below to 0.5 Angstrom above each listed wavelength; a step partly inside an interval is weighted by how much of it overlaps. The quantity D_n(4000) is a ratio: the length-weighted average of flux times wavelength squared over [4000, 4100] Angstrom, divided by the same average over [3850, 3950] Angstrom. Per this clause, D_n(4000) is 1.21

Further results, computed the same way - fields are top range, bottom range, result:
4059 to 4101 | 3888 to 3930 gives 1.16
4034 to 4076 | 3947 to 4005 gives 1.17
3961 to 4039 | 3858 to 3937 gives 1.13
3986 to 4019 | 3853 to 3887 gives 1.14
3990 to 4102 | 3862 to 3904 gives 1.19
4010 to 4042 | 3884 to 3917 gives 1.22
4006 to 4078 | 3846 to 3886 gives 1.13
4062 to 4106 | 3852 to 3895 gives 1.14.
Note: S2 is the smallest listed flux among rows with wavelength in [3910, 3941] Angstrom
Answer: 22.5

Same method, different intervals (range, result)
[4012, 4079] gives 137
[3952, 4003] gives 30.2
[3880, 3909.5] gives 77.2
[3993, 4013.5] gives 139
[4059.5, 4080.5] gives 140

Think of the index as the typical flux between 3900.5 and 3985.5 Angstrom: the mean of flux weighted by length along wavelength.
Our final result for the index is 130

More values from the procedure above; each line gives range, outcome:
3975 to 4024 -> 155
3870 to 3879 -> 146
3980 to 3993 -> 155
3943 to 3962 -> 149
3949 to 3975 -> 119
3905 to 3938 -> 126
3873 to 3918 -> 139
